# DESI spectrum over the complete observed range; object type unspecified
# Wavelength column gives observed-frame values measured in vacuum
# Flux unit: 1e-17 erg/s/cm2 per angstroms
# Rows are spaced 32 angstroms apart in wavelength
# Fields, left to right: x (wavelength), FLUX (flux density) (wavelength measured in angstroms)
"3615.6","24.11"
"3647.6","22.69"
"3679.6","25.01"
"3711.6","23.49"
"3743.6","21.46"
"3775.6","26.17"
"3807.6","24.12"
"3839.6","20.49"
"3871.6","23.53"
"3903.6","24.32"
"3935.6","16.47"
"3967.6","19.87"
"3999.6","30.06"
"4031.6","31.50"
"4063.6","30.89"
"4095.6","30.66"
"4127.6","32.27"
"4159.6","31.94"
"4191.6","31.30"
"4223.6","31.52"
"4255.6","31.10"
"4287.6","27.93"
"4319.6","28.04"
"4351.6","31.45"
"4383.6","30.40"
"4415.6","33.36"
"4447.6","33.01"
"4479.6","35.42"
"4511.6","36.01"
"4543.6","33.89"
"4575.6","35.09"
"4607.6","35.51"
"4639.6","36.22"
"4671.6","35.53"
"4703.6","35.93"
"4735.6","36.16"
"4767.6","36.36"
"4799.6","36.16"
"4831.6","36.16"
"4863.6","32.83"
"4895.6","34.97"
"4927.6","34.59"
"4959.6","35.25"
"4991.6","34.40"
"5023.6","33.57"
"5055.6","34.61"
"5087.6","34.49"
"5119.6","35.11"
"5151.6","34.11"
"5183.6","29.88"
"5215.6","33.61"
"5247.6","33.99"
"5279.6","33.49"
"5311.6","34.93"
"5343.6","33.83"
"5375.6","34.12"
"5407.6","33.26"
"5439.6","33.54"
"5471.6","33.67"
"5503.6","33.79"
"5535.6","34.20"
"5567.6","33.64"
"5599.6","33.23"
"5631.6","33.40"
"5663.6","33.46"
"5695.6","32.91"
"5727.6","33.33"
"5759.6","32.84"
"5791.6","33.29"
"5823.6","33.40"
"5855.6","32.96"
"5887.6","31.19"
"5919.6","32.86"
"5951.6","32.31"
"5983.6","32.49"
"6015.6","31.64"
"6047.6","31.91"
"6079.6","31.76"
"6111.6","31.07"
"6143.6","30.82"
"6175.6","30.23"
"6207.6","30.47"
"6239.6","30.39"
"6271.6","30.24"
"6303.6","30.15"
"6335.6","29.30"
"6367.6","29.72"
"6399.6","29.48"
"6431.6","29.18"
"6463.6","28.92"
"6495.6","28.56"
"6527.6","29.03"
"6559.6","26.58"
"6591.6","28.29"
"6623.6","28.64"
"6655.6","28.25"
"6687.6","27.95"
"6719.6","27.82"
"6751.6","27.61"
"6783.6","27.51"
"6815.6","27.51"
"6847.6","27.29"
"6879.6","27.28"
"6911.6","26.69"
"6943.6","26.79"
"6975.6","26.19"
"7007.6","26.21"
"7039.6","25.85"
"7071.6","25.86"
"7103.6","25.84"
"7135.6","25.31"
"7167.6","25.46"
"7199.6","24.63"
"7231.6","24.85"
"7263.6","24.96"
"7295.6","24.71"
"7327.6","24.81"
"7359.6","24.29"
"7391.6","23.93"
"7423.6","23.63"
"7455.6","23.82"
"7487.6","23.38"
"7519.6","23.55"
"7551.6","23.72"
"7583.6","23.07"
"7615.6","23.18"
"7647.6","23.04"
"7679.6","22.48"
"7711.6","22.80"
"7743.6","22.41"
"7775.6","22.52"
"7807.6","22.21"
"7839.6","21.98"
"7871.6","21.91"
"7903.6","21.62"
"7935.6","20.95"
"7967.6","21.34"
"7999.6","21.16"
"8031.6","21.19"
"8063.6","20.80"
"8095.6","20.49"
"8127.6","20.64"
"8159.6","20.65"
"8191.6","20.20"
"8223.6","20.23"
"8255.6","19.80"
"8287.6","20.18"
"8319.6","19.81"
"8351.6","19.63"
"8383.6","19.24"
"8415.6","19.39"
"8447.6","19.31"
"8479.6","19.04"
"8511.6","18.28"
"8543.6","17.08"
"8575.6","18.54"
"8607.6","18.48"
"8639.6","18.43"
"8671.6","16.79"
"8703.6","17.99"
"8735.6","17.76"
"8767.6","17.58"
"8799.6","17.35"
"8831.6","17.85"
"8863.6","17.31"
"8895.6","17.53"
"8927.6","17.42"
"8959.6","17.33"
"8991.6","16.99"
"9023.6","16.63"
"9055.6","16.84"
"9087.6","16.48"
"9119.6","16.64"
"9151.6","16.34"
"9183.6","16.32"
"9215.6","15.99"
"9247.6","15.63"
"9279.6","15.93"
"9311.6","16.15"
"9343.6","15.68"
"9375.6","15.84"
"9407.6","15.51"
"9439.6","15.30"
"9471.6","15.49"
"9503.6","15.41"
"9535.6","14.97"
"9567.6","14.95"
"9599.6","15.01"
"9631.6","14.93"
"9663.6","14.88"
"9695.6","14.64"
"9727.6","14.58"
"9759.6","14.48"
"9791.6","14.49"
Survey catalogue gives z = 0.00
